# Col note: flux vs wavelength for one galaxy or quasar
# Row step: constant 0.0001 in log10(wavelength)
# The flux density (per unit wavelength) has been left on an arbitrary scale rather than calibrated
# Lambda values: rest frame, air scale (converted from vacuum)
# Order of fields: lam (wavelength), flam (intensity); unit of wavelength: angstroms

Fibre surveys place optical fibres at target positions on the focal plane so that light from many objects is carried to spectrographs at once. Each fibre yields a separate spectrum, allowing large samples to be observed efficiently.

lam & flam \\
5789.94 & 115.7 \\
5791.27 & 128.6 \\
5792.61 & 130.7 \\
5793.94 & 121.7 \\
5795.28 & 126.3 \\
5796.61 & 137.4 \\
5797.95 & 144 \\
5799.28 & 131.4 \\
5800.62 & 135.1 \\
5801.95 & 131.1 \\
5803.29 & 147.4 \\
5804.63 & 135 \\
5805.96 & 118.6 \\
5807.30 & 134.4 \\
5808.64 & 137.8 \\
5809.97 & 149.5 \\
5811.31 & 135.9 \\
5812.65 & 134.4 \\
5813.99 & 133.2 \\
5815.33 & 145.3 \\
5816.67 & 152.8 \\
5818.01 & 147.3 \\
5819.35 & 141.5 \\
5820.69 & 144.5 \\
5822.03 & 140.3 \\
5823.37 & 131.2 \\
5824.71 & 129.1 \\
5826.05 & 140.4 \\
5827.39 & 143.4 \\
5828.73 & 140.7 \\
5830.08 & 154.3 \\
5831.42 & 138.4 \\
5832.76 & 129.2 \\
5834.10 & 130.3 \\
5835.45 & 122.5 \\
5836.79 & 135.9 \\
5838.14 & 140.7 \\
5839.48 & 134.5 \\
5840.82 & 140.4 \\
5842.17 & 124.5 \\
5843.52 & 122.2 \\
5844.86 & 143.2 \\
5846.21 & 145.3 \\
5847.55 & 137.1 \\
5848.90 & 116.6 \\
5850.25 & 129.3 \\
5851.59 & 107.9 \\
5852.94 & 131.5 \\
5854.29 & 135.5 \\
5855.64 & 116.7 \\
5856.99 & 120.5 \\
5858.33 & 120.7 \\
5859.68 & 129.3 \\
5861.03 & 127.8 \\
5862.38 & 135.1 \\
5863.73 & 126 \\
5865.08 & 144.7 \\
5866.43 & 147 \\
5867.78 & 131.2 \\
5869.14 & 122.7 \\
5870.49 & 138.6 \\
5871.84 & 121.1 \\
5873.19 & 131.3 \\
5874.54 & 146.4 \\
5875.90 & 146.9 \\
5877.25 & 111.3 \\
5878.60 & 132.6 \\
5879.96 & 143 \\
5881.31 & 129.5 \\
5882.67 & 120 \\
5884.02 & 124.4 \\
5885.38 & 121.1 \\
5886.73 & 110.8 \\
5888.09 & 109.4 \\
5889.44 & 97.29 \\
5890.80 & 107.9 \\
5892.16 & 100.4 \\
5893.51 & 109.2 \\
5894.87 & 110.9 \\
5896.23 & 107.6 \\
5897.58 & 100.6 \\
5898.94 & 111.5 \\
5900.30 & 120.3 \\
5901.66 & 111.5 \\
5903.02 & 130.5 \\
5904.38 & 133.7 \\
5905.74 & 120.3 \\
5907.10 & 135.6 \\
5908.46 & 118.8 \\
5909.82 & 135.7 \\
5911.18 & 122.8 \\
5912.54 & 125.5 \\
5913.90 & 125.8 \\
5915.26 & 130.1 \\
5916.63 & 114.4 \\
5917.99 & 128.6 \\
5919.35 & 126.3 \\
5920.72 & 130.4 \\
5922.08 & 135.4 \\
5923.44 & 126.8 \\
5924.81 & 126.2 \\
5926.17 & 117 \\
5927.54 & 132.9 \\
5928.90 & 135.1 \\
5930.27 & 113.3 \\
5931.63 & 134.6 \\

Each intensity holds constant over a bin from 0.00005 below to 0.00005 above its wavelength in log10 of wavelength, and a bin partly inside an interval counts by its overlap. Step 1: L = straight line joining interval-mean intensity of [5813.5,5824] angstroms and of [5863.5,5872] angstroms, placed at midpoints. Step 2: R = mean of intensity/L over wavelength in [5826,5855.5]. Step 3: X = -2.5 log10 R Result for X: 0.042 mag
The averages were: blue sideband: 142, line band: 133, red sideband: 134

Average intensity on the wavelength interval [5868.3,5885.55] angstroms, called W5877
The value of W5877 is 130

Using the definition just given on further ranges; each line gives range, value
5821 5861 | 132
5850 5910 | 123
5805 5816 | 136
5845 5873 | 130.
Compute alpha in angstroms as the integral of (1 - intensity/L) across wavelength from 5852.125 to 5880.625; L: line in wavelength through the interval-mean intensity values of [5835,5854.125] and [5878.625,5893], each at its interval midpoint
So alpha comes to -1.8 angstroms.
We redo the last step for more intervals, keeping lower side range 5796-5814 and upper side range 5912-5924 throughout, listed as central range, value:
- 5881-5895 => 1.84 angstroms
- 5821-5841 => -0.41 angstroms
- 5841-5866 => 0.62 angstroms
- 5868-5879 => -0.06 angstroms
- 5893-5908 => 1.27 angstroms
